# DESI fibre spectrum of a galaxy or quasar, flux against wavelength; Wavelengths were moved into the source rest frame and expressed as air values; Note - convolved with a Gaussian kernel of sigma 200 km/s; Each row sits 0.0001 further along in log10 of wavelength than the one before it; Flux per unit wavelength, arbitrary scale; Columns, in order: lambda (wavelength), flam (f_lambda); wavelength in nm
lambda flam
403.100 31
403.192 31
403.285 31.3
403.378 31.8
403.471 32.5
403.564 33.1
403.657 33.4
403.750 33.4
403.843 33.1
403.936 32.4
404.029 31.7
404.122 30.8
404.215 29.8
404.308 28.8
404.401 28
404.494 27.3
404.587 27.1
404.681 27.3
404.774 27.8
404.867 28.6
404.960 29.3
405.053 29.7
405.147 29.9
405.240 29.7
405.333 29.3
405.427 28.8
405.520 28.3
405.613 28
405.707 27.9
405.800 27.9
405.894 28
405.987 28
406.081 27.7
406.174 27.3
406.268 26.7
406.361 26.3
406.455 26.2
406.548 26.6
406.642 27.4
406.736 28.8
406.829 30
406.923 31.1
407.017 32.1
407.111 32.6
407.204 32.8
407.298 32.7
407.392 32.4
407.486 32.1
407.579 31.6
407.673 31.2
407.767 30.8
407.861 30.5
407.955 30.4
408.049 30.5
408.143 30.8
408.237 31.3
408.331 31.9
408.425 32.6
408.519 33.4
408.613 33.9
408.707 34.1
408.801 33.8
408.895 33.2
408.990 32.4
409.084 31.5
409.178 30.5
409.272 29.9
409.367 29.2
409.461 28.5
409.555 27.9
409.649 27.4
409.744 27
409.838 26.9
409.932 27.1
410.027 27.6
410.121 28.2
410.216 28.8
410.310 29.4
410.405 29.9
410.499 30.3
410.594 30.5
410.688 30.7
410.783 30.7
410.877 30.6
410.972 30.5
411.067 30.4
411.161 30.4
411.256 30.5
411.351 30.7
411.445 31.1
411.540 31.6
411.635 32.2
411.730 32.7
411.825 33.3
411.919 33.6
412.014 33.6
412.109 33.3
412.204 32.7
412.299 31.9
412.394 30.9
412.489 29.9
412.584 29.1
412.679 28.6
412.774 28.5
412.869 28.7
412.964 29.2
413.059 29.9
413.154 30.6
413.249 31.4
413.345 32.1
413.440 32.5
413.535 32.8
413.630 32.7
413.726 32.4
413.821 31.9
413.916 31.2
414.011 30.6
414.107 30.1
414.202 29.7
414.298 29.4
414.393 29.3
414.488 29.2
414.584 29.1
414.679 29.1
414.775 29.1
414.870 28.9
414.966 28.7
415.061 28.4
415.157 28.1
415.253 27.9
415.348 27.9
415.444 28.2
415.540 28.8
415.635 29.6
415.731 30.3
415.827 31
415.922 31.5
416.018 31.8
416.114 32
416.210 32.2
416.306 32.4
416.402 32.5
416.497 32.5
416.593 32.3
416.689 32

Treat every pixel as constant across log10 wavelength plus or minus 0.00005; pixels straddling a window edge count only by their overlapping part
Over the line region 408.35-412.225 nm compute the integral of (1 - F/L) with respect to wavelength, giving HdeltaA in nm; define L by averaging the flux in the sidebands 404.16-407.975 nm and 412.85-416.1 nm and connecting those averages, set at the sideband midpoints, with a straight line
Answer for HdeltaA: -0.15 nm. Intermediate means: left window 29.2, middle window 30.8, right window 30.1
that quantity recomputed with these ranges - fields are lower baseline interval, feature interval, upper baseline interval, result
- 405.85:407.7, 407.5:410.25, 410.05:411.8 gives -0.04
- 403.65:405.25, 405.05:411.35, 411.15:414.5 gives 0.09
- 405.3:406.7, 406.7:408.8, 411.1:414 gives -0.23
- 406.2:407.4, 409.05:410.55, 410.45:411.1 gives 0.08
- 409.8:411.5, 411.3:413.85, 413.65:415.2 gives -0.14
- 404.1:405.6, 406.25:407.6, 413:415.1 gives -0.04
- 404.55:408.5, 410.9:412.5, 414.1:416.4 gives -0.11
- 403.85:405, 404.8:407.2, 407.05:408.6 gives 0.13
